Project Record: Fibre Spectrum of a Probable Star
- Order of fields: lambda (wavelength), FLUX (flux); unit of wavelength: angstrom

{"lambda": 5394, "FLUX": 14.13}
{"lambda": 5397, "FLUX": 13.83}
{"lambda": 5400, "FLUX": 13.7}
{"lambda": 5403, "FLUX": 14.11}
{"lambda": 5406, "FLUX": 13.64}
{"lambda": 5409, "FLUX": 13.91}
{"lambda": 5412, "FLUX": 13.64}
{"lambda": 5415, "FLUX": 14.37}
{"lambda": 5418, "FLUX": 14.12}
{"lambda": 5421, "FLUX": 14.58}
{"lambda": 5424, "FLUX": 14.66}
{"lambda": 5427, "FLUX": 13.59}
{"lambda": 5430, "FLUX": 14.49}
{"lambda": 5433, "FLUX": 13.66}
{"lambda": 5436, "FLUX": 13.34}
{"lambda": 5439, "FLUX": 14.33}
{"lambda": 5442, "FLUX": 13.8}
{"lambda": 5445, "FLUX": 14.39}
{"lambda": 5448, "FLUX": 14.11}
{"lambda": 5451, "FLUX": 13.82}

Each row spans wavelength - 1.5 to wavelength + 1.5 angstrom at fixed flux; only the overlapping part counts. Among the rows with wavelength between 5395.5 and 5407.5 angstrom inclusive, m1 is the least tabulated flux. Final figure 13.64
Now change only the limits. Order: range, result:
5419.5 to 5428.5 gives 13.59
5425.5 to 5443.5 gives 13.34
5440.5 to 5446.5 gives 13.8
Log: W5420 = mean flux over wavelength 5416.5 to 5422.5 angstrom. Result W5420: 14.3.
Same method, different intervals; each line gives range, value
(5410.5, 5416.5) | 14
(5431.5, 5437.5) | 13.5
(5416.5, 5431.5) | 14.3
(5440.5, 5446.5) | 14.1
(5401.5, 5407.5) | 13.9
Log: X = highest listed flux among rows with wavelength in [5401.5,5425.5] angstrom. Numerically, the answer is 14.66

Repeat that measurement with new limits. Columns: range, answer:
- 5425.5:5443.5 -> 14.49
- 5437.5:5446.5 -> 14.39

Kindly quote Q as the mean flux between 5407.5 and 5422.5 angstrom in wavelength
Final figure 14.1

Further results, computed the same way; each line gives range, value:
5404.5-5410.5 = 13.8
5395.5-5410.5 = 13.8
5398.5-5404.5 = 13.9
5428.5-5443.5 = 13.9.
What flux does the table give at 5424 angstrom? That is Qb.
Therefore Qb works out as 14.66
